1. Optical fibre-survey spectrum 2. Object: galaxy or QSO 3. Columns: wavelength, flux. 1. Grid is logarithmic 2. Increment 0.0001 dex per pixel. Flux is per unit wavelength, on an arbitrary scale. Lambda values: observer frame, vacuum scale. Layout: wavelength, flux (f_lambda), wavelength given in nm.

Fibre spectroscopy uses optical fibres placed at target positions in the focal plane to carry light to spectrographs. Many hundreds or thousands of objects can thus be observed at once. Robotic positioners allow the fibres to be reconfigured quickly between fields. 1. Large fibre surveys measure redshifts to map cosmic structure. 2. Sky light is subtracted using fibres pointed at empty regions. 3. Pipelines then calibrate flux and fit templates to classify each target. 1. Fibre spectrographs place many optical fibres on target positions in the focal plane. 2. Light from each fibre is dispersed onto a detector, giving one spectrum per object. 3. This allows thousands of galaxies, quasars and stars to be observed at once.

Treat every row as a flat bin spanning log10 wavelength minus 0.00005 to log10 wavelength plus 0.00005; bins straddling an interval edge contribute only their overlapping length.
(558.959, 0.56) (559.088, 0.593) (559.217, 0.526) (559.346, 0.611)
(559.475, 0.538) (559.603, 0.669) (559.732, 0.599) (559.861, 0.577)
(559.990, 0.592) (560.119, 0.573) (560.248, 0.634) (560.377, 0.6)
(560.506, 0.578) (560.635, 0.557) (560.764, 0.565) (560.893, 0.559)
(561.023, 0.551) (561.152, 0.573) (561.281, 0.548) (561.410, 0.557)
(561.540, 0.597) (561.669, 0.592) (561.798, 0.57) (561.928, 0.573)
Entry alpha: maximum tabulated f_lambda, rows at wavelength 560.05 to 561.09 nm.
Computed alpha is 0.634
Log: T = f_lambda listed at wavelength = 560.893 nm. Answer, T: 0.559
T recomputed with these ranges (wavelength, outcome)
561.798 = 0.57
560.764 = 0.565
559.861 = 0.577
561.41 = 0.557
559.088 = 0.593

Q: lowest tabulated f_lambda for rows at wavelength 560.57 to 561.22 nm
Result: 0.551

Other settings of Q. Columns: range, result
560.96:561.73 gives 0.548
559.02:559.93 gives 0.526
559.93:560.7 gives 0.557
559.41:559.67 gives 0.538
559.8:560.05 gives 0.577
